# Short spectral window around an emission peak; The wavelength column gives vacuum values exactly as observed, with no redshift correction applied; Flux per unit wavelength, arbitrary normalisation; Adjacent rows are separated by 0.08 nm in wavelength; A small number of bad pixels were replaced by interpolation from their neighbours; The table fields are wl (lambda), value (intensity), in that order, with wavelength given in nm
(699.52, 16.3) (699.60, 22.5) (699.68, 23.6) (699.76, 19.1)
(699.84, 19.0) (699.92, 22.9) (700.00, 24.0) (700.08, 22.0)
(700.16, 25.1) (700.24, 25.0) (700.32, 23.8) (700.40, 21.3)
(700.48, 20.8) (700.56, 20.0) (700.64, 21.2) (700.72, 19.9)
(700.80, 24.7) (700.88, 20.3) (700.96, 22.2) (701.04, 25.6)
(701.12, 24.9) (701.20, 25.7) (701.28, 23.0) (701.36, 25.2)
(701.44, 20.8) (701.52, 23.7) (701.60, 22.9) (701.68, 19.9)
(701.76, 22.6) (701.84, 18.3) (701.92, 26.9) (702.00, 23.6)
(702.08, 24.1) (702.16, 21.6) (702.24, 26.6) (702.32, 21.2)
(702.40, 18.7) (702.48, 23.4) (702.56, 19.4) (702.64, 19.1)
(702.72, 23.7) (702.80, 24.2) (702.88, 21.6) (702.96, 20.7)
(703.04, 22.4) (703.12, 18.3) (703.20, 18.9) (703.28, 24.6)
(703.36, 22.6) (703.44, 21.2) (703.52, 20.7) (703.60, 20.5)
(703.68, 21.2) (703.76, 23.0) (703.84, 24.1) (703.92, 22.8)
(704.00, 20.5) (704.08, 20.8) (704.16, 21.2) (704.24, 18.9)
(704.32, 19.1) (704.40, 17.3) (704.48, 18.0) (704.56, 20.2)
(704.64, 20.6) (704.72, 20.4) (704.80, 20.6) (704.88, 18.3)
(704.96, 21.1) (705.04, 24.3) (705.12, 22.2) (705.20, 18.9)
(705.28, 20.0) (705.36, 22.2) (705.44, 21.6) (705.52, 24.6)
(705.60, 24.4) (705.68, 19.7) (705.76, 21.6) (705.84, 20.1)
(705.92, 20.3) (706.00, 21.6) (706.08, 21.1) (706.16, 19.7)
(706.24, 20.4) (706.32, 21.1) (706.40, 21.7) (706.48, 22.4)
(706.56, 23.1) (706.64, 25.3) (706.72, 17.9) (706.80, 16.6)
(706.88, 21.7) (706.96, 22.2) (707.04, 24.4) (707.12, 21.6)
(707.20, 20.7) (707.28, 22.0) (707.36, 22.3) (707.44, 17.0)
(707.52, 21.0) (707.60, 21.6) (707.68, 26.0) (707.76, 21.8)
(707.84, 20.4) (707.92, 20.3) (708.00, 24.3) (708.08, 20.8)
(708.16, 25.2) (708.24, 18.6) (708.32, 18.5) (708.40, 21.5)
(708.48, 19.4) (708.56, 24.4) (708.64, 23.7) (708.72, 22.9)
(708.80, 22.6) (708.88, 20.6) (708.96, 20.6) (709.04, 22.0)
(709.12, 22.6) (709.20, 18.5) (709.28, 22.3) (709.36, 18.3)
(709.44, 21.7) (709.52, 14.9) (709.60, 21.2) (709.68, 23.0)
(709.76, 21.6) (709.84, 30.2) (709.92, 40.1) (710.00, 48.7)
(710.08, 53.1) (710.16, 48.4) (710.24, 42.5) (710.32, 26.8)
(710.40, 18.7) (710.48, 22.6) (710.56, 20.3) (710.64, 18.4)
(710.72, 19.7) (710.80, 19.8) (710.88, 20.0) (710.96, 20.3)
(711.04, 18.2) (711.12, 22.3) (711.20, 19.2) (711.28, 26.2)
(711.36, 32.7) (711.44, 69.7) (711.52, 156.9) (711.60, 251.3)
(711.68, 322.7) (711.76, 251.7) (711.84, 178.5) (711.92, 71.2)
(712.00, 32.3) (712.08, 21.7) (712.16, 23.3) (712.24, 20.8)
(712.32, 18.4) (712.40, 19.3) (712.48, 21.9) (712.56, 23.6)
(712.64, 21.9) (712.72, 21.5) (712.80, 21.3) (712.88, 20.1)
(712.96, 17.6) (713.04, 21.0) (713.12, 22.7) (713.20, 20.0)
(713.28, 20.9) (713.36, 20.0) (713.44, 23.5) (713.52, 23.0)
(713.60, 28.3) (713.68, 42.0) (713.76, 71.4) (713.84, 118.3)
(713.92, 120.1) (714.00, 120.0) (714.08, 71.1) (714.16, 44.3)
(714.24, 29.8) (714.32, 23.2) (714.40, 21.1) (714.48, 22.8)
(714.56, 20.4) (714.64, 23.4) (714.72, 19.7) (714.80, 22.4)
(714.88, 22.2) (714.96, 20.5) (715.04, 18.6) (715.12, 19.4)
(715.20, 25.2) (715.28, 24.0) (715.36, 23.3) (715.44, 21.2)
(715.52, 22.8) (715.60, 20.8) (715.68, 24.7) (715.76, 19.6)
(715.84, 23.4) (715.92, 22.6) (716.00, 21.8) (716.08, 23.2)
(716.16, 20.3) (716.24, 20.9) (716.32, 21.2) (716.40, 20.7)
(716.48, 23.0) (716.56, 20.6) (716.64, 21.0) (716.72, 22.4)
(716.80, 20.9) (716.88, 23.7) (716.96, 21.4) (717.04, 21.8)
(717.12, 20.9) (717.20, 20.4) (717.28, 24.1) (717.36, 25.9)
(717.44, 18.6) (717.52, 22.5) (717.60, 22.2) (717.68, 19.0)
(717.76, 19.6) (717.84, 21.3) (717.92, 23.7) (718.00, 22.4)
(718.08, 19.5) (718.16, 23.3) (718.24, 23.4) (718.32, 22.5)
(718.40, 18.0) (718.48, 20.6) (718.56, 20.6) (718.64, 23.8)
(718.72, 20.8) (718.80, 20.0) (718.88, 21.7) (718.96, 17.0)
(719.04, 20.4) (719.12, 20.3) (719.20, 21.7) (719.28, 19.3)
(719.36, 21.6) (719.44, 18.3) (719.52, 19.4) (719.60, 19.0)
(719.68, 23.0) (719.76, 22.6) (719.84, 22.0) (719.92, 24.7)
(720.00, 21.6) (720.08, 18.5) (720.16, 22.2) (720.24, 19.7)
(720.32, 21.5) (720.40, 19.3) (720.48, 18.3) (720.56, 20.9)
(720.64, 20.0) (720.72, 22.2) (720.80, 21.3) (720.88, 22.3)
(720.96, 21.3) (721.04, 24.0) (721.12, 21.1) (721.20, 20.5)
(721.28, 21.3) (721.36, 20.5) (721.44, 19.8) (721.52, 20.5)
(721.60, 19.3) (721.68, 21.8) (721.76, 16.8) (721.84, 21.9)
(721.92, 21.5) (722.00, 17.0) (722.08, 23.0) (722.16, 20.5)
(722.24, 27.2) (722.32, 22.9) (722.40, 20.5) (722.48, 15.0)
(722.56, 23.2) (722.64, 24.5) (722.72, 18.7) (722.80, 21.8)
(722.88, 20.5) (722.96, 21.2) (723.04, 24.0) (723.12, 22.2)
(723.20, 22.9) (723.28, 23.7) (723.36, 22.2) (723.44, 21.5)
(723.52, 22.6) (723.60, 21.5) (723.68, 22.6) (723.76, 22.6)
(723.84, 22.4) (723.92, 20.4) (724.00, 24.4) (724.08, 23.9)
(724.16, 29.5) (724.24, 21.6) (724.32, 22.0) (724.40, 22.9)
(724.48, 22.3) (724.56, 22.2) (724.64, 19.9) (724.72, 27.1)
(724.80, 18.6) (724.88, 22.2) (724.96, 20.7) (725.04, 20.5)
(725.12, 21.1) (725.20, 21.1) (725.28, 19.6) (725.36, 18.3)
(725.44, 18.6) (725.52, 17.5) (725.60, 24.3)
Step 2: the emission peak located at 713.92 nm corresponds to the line [N II]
